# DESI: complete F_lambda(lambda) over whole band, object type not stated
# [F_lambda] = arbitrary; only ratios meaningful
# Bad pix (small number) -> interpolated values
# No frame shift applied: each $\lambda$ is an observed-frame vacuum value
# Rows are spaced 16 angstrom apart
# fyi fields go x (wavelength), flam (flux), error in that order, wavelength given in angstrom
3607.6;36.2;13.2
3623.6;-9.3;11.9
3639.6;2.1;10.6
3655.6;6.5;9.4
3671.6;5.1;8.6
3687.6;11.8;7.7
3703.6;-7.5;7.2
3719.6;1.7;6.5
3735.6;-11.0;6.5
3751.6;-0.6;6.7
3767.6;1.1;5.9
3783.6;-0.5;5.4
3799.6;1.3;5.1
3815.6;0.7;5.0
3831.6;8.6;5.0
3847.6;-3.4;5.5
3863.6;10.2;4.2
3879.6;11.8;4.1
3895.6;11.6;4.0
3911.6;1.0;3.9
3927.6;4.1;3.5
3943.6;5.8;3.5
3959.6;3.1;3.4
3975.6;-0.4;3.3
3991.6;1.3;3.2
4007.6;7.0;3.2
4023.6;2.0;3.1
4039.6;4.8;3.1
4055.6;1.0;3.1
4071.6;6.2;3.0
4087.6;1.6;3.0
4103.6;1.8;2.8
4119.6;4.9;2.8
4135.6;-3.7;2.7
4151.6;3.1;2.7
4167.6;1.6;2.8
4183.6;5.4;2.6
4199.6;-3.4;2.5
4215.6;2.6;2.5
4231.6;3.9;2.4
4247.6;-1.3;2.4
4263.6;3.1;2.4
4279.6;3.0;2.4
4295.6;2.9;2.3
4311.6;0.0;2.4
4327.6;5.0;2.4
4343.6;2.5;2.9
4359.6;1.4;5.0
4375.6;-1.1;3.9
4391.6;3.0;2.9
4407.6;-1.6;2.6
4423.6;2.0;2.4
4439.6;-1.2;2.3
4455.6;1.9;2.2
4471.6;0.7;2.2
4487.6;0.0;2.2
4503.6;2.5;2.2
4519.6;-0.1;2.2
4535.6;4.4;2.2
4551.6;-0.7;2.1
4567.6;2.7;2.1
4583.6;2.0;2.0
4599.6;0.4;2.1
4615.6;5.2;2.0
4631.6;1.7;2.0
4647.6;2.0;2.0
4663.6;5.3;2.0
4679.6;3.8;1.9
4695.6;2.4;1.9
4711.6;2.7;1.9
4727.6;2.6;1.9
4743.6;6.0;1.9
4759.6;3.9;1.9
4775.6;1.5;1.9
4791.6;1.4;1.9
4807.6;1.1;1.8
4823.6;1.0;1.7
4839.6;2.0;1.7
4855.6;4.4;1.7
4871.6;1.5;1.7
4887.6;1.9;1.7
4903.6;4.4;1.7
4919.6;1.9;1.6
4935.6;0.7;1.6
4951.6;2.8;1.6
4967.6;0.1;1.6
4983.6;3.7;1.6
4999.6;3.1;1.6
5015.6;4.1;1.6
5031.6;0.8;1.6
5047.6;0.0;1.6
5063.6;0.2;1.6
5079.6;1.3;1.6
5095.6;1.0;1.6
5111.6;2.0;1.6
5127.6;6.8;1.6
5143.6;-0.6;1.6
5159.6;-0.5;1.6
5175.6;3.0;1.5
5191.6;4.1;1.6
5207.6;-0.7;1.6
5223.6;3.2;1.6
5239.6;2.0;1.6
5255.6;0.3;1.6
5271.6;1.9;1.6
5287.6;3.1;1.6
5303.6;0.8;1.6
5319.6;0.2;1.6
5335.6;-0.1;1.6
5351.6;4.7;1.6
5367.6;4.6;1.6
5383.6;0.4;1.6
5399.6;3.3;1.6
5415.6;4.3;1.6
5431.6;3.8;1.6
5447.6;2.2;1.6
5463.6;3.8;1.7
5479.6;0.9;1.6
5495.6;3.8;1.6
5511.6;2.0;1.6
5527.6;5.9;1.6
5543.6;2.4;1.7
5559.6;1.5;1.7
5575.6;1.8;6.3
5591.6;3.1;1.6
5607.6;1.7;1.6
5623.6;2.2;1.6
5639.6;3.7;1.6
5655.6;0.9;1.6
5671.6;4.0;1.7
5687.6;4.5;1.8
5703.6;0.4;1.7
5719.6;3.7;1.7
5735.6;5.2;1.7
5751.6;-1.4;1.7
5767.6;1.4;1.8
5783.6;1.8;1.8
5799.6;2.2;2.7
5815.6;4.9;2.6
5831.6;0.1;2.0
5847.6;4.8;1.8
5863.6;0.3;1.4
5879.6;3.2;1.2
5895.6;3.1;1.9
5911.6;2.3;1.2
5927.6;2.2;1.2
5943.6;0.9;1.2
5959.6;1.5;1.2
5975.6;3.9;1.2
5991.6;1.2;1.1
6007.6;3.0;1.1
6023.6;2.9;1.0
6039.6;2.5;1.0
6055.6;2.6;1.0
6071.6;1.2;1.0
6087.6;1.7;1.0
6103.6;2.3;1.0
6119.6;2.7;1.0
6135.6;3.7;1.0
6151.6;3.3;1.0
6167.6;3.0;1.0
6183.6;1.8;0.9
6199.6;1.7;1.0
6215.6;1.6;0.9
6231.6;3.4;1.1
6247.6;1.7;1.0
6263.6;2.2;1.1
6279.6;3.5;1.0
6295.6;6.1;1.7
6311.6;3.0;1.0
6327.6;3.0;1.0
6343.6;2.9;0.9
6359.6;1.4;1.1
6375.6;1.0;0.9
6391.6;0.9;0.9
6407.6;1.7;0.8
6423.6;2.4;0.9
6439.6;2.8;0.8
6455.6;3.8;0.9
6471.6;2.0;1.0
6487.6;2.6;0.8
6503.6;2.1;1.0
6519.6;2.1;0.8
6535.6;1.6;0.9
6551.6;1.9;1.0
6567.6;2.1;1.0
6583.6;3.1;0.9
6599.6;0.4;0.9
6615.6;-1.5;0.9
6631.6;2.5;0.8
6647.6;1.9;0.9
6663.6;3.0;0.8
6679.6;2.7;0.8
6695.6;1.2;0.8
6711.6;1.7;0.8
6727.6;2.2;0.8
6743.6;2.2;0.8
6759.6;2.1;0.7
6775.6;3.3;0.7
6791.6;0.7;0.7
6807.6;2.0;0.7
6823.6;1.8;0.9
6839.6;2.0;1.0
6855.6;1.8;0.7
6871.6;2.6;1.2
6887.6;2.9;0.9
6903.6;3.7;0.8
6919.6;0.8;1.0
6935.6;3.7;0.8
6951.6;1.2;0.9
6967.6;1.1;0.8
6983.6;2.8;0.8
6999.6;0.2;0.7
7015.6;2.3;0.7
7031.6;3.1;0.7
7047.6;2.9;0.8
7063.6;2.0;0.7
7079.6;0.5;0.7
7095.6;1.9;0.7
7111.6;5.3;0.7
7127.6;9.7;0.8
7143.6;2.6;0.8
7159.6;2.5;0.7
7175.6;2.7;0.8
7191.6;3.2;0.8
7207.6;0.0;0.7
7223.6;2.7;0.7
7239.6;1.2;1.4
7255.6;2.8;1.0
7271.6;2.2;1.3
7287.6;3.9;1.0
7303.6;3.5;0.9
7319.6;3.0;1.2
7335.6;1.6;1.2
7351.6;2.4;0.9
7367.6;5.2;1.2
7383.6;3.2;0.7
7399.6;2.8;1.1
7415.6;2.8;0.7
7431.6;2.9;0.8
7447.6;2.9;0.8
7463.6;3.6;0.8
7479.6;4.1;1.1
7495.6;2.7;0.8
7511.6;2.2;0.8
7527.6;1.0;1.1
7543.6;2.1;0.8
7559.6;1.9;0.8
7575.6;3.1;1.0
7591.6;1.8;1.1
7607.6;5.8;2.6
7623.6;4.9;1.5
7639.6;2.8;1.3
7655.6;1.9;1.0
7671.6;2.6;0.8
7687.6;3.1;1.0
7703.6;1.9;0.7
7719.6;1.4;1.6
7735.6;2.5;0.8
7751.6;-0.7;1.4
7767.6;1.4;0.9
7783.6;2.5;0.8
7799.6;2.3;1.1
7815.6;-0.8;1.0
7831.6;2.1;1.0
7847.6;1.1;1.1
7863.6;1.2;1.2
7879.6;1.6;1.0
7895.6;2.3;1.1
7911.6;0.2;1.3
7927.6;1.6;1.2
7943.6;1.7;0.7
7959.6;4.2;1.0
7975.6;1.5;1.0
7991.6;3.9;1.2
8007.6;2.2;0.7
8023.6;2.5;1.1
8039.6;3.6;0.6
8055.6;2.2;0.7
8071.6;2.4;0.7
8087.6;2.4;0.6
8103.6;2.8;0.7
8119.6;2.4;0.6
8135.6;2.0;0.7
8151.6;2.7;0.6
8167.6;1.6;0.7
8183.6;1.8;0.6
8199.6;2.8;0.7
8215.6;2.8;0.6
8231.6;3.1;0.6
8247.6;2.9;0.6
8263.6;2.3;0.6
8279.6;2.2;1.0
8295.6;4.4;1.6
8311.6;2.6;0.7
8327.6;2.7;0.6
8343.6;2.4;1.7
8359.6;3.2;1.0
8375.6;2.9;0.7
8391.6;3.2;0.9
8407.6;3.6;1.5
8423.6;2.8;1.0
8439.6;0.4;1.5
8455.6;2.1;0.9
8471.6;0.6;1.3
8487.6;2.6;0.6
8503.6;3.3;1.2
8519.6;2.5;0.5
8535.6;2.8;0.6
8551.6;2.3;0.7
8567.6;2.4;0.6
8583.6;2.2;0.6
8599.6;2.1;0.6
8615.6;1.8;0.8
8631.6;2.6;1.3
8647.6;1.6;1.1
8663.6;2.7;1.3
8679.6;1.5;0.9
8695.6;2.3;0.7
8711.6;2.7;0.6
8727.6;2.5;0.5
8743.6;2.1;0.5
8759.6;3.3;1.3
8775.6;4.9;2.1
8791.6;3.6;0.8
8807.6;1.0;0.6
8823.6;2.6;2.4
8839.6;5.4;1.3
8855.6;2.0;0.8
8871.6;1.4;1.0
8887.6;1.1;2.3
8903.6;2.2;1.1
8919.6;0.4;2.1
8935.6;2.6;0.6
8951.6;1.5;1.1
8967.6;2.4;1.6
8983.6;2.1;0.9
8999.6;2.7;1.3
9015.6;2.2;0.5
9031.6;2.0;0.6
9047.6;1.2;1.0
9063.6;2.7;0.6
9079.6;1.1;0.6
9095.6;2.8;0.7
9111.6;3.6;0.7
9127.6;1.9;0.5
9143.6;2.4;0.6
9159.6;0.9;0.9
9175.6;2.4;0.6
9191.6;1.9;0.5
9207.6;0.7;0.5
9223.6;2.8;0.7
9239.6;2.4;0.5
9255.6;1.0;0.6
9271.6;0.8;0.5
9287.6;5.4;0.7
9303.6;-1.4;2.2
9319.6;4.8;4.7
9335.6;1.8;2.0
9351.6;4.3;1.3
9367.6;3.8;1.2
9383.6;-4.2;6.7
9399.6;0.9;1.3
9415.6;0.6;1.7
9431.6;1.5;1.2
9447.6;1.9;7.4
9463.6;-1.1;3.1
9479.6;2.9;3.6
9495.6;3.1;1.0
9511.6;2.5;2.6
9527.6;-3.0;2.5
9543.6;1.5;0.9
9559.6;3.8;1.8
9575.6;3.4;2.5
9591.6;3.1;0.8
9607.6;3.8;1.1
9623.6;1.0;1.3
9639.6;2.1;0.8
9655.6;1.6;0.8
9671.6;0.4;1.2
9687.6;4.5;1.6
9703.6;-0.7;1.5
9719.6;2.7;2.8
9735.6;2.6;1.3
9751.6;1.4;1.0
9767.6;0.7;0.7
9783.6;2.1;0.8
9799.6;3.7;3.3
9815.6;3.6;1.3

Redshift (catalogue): 0.91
